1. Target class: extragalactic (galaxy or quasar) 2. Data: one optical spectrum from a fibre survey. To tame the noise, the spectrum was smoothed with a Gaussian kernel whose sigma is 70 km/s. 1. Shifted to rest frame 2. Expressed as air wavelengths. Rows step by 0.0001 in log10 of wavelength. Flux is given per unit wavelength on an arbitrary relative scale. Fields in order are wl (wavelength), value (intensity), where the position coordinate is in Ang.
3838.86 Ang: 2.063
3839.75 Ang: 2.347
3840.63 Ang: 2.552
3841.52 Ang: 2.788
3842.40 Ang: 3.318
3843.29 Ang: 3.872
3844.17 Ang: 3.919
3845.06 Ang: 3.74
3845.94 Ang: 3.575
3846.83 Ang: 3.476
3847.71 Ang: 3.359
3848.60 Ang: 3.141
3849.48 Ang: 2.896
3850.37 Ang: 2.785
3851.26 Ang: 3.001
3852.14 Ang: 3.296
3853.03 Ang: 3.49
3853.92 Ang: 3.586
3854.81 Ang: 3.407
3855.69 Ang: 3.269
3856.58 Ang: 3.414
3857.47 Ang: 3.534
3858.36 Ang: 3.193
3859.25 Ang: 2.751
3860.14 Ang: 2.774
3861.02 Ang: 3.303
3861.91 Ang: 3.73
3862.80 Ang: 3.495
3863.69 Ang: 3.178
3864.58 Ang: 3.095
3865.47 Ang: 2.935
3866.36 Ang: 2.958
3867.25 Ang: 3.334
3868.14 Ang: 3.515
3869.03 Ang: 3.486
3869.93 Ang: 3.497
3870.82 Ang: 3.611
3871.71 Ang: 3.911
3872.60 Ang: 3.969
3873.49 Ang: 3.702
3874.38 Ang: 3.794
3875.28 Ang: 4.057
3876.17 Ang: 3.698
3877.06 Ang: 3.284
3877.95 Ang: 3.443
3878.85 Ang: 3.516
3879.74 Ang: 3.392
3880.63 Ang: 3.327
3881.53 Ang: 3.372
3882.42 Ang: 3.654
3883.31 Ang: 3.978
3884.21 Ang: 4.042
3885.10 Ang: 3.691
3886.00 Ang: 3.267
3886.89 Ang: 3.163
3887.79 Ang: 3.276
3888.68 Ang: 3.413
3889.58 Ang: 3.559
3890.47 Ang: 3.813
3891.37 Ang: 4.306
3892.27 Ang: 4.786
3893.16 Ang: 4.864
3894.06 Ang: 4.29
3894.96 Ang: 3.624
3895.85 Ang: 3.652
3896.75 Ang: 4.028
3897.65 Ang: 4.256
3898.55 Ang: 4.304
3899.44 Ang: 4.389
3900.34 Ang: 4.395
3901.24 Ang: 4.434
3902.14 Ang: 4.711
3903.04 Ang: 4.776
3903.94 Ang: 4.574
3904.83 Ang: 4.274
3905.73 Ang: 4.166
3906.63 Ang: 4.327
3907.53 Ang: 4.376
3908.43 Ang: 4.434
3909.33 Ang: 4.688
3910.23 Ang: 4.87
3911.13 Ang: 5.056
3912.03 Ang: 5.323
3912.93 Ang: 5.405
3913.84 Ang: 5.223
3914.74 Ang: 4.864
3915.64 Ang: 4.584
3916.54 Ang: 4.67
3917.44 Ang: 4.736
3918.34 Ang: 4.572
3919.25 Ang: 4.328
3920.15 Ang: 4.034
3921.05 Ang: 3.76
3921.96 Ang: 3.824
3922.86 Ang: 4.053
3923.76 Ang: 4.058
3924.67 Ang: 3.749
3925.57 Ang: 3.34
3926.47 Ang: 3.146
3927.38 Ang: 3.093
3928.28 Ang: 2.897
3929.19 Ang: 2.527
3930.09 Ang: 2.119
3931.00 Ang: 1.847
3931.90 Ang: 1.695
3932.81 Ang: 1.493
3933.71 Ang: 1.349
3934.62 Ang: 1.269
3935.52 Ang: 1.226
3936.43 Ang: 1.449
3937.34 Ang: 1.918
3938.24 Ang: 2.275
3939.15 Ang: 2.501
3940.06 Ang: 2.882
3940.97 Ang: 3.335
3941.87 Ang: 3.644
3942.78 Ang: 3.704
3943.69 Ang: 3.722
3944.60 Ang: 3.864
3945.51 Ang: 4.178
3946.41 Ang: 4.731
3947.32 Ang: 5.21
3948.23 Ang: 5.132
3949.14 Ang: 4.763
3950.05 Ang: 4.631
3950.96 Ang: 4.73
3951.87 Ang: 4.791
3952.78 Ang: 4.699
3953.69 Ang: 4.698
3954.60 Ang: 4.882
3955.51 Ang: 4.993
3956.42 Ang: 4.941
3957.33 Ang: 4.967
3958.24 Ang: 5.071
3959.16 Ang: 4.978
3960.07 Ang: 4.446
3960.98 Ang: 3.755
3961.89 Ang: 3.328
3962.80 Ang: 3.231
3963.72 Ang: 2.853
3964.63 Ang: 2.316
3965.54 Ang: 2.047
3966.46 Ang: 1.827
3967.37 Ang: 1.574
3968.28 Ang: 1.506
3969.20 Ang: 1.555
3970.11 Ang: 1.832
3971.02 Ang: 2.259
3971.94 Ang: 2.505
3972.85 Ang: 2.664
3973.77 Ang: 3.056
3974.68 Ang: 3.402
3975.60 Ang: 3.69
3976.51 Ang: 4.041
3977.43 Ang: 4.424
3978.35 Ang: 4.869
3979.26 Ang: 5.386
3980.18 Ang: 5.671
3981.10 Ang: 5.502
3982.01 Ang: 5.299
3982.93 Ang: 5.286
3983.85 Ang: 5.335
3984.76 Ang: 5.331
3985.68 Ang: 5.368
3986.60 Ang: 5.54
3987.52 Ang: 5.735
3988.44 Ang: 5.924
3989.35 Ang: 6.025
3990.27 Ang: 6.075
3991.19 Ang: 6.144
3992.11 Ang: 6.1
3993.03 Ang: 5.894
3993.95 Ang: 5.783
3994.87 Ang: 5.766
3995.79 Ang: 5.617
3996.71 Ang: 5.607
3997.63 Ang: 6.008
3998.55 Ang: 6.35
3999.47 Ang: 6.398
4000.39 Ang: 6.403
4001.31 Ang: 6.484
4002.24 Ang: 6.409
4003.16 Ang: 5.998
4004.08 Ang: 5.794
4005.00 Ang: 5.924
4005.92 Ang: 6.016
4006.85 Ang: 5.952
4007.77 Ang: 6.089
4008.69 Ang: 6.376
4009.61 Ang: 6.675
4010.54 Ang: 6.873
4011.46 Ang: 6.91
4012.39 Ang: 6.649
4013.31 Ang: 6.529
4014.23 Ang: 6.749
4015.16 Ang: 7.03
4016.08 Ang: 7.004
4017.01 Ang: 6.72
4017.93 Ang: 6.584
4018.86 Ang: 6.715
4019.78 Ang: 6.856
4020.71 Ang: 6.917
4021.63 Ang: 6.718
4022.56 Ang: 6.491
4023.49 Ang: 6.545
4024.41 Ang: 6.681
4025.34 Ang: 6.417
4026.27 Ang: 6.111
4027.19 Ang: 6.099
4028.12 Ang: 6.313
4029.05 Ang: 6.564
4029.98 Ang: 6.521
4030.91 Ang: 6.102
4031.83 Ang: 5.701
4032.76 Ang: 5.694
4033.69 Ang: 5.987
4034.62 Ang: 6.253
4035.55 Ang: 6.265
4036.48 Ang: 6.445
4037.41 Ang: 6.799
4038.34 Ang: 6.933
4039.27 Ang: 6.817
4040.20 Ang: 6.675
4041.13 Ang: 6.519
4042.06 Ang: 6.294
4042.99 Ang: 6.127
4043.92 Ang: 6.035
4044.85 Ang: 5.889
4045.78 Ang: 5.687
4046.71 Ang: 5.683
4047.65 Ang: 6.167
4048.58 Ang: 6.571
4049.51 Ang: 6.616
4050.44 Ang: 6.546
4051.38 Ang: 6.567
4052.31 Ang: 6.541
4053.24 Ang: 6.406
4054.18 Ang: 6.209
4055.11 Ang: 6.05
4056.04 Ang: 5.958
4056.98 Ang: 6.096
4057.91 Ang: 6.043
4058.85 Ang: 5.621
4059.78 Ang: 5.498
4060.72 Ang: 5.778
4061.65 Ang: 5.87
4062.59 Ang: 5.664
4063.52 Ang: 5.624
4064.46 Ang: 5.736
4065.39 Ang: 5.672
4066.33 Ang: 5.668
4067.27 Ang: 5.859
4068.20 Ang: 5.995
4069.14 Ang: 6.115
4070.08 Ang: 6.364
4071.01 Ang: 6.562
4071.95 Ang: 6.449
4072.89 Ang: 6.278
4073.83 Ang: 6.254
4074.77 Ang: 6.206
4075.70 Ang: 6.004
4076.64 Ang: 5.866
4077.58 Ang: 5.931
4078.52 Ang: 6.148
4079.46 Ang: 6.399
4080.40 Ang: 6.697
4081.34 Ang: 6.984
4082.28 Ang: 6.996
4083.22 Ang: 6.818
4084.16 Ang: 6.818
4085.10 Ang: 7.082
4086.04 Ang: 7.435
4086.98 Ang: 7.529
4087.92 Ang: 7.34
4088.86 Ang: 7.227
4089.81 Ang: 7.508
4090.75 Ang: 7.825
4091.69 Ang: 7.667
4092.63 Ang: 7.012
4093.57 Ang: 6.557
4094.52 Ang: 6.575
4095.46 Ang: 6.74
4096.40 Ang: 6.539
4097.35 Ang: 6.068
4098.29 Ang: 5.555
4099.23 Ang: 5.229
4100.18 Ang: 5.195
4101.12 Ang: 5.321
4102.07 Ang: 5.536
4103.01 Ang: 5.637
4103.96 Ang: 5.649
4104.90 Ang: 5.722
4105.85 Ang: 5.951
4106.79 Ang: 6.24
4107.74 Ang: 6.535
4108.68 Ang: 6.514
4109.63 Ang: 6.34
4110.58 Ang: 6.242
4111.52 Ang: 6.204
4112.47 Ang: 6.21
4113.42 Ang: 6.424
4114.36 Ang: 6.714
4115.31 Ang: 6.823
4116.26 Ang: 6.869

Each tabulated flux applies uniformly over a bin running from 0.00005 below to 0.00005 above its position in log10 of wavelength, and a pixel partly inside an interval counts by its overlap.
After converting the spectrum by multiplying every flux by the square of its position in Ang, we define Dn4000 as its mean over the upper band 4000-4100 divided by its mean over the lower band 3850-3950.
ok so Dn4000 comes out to 1.9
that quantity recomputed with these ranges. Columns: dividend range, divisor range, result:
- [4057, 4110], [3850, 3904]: 1.91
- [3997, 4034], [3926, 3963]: 1.88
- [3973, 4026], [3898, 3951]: 1.63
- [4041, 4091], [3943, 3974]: 1.81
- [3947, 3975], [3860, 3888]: 1.08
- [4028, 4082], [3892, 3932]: 1.61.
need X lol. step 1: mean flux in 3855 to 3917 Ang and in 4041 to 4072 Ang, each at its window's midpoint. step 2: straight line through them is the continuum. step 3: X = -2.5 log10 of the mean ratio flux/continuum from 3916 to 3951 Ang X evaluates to 0.329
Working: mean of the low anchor 3.91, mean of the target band 3.33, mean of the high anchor 6.06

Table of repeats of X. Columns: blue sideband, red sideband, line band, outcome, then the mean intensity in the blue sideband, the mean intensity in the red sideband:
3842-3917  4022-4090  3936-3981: 0.32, 3.82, 6.32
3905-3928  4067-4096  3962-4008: 0.14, 4.33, 6.69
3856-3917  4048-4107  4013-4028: -0.19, 3.92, 6.3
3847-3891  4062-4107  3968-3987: 0.21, 3.42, 6.34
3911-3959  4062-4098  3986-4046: -0.19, 3.77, 6.53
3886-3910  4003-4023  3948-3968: 0.32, 4.18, 6.54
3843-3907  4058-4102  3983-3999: -0.12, 3.67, 6.34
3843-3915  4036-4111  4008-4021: -0.21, 3.81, 6.3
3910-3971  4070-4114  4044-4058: -0.10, 3.57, 6.44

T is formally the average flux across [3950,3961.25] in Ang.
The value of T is 4.76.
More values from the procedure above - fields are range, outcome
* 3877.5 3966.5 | 3.83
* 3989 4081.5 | 6.25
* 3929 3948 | 2.74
